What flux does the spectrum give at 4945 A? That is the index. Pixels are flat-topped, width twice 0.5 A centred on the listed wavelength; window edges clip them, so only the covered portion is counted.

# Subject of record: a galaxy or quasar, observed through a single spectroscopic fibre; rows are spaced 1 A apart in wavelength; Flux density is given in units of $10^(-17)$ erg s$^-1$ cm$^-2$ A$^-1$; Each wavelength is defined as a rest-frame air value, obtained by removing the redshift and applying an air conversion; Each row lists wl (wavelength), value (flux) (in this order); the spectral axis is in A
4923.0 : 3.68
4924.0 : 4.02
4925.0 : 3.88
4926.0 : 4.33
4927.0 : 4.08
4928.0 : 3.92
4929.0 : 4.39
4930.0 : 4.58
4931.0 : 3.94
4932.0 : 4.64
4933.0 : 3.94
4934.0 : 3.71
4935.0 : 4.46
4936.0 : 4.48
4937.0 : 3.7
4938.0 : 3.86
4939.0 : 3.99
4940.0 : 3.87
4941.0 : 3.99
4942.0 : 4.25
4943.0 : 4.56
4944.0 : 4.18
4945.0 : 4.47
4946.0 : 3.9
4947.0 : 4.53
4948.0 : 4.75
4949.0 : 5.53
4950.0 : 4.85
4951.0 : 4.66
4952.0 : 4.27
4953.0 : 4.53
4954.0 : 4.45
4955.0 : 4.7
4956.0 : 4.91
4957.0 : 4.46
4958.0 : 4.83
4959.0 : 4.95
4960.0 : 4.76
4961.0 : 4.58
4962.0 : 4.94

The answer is 4.47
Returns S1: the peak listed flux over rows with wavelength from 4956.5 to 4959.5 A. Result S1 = 4.95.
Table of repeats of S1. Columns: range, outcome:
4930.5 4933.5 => 4.64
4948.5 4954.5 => 5.53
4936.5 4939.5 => 3.99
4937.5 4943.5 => 4.56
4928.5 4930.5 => 4.58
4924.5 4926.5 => 4.33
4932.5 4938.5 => 4.48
